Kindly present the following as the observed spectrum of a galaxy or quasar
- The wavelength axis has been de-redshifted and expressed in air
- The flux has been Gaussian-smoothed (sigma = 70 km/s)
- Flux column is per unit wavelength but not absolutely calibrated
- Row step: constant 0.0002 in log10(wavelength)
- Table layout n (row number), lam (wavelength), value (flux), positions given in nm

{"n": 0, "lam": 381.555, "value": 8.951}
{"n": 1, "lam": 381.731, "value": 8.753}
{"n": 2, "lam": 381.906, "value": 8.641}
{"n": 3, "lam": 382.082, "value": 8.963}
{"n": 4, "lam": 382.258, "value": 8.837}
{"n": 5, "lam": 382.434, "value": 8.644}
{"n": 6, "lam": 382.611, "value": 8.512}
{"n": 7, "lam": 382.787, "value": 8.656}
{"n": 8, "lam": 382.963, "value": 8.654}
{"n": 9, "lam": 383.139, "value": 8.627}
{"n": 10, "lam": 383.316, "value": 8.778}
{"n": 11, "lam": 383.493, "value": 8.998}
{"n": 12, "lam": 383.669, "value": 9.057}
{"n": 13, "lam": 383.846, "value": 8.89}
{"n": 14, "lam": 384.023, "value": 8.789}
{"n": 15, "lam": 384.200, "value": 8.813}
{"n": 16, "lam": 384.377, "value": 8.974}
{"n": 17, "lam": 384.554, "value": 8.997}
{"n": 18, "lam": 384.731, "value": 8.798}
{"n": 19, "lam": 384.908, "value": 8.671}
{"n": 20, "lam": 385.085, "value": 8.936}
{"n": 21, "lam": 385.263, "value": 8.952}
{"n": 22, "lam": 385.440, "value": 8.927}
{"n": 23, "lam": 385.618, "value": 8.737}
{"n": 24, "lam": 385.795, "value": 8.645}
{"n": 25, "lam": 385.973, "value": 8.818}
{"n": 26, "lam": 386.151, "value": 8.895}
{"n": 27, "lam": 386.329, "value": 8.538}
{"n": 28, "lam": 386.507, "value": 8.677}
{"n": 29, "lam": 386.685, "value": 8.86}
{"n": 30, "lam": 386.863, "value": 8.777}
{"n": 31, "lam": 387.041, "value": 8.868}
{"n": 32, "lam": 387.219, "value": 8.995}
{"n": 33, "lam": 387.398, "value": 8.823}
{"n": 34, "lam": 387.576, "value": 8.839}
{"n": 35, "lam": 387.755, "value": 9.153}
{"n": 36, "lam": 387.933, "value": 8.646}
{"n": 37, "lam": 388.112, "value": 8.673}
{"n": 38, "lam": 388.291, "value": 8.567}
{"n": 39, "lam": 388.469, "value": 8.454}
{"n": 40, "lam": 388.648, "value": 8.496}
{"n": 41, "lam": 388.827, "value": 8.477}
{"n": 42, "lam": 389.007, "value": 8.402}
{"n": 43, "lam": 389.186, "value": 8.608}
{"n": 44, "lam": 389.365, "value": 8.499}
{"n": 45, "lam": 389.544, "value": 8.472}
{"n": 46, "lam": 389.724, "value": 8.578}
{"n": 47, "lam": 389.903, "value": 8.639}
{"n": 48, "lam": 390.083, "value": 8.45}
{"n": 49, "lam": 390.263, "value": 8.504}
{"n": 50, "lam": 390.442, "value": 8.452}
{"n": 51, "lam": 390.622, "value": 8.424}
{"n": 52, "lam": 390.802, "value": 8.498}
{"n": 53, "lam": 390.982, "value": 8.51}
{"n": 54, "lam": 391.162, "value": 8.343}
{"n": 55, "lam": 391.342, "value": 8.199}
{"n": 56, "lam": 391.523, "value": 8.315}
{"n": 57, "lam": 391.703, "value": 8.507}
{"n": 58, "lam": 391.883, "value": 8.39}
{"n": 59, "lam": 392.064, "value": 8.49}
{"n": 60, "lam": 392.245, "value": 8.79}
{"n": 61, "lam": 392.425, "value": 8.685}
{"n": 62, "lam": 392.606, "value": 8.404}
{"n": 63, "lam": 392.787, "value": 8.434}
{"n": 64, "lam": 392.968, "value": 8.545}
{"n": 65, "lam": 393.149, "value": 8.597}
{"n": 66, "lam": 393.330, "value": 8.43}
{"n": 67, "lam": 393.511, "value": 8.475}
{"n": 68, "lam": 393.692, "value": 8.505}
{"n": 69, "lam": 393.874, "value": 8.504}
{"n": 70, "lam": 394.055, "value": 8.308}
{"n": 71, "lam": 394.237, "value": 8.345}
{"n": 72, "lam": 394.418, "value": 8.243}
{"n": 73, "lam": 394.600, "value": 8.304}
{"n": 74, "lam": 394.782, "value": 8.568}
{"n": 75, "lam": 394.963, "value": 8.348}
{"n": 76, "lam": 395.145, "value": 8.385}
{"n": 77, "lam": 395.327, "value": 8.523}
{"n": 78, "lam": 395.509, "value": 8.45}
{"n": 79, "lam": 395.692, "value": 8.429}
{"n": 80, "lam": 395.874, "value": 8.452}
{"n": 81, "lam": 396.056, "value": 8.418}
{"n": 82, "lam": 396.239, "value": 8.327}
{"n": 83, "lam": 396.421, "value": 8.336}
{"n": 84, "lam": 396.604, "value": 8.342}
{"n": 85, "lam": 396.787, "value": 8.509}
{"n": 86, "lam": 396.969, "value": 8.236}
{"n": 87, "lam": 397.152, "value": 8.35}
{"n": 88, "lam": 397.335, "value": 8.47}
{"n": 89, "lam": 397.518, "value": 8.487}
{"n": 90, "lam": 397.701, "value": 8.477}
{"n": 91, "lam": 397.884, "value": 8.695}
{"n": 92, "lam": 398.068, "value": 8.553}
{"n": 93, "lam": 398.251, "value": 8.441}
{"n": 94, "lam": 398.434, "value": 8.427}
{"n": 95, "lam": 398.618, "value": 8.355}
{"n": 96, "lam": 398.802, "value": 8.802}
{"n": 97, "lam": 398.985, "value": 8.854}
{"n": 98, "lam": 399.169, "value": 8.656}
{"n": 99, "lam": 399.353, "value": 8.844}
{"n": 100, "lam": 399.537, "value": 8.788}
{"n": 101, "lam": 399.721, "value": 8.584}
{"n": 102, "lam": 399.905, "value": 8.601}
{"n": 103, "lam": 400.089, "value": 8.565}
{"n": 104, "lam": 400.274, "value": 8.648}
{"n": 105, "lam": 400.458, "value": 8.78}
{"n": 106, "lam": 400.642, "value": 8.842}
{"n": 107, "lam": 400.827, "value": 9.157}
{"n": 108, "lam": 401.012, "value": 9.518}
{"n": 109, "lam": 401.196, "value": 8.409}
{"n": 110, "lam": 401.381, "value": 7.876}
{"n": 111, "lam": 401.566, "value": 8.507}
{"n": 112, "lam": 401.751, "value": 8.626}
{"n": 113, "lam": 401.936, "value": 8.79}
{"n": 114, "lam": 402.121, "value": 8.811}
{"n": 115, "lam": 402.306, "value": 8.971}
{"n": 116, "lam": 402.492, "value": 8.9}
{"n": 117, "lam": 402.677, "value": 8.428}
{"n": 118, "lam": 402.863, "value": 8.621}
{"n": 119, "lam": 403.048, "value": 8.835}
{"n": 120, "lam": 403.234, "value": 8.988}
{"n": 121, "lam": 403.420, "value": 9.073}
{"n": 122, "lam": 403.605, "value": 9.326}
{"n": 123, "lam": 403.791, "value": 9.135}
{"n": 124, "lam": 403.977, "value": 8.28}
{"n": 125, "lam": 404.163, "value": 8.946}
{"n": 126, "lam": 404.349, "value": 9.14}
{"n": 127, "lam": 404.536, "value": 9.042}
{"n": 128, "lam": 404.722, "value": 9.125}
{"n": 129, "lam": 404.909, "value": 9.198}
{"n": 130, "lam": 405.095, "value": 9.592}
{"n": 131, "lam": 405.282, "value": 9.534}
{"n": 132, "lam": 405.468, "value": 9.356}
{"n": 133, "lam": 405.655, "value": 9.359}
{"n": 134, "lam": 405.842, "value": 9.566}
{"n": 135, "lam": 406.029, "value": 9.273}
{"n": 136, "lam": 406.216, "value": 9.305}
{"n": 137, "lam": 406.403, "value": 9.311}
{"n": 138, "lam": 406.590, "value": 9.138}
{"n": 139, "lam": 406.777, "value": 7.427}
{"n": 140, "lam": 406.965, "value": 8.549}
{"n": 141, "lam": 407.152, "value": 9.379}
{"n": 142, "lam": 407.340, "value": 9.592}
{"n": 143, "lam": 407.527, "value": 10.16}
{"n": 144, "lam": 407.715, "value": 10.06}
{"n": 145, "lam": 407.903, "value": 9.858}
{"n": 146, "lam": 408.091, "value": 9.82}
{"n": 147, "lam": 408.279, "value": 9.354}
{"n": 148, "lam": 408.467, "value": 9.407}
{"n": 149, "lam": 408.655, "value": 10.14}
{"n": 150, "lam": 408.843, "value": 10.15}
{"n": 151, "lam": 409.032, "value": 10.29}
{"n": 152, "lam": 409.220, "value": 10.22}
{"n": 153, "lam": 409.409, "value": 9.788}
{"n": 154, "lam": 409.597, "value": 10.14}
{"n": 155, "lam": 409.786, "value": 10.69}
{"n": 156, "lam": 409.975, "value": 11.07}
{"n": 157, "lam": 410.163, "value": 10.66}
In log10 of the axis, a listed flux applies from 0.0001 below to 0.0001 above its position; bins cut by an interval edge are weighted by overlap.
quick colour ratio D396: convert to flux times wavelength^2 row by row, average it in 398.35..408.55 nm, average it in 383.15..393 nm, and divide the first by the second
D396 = 1.1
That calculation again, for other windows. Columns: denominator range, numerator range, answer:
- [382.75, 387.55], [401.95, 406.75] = 1.13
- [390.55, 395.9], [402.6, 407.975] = 1.15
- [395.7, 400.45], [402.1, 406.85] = 1.09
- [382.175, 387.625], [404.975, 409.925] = 1.22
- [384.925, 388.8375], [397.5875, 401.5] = 1.05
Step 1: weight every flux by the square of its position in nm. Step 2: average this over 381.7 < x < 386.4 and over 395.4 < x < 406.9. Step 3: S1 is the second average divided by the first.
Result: 1.09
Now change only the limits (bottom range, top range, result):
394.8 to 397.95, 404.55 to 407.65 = 1.15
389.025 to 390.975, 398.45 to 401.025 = 1.08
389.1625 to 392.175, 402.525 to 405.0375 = 1.13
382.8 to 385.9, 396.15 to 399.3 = 1.03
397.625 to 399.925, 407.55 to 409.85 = 1.22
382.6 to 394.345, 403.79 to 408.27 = 1.17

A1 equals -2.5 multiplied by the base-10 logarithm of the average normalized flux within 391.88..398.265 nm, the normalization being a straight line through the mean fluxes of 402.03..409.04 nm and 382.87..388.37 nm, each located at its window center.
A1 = 0.07 mag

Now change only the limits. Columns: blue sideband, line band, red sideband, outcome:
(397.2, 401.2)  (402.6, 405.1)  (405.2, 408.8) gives 0.02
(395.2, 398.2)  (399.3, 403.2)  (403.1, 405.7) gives 0.02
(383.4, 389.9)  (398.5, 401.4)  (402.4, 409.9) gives 0.05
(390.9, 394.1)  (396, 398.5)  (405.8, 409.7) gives 0.05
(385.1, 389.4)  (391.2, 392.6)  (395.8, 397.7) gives 0.01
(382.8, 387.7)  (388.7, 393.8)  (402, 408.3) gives 0.05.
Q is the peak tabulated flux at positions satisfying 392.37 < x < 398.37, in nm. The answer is 8.695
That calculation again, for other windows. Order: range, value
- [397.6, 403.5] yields 9.518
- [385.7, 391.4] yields 9.153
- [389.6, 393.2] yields 8.79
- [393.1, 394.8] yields 8.597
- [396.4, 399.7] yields 8.854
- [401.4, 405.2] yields 9.592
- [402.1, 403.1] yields 8.971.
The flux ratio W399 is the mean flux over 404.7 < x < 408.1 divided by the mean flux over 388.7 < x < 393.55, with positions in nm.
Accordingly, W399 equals 1.10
